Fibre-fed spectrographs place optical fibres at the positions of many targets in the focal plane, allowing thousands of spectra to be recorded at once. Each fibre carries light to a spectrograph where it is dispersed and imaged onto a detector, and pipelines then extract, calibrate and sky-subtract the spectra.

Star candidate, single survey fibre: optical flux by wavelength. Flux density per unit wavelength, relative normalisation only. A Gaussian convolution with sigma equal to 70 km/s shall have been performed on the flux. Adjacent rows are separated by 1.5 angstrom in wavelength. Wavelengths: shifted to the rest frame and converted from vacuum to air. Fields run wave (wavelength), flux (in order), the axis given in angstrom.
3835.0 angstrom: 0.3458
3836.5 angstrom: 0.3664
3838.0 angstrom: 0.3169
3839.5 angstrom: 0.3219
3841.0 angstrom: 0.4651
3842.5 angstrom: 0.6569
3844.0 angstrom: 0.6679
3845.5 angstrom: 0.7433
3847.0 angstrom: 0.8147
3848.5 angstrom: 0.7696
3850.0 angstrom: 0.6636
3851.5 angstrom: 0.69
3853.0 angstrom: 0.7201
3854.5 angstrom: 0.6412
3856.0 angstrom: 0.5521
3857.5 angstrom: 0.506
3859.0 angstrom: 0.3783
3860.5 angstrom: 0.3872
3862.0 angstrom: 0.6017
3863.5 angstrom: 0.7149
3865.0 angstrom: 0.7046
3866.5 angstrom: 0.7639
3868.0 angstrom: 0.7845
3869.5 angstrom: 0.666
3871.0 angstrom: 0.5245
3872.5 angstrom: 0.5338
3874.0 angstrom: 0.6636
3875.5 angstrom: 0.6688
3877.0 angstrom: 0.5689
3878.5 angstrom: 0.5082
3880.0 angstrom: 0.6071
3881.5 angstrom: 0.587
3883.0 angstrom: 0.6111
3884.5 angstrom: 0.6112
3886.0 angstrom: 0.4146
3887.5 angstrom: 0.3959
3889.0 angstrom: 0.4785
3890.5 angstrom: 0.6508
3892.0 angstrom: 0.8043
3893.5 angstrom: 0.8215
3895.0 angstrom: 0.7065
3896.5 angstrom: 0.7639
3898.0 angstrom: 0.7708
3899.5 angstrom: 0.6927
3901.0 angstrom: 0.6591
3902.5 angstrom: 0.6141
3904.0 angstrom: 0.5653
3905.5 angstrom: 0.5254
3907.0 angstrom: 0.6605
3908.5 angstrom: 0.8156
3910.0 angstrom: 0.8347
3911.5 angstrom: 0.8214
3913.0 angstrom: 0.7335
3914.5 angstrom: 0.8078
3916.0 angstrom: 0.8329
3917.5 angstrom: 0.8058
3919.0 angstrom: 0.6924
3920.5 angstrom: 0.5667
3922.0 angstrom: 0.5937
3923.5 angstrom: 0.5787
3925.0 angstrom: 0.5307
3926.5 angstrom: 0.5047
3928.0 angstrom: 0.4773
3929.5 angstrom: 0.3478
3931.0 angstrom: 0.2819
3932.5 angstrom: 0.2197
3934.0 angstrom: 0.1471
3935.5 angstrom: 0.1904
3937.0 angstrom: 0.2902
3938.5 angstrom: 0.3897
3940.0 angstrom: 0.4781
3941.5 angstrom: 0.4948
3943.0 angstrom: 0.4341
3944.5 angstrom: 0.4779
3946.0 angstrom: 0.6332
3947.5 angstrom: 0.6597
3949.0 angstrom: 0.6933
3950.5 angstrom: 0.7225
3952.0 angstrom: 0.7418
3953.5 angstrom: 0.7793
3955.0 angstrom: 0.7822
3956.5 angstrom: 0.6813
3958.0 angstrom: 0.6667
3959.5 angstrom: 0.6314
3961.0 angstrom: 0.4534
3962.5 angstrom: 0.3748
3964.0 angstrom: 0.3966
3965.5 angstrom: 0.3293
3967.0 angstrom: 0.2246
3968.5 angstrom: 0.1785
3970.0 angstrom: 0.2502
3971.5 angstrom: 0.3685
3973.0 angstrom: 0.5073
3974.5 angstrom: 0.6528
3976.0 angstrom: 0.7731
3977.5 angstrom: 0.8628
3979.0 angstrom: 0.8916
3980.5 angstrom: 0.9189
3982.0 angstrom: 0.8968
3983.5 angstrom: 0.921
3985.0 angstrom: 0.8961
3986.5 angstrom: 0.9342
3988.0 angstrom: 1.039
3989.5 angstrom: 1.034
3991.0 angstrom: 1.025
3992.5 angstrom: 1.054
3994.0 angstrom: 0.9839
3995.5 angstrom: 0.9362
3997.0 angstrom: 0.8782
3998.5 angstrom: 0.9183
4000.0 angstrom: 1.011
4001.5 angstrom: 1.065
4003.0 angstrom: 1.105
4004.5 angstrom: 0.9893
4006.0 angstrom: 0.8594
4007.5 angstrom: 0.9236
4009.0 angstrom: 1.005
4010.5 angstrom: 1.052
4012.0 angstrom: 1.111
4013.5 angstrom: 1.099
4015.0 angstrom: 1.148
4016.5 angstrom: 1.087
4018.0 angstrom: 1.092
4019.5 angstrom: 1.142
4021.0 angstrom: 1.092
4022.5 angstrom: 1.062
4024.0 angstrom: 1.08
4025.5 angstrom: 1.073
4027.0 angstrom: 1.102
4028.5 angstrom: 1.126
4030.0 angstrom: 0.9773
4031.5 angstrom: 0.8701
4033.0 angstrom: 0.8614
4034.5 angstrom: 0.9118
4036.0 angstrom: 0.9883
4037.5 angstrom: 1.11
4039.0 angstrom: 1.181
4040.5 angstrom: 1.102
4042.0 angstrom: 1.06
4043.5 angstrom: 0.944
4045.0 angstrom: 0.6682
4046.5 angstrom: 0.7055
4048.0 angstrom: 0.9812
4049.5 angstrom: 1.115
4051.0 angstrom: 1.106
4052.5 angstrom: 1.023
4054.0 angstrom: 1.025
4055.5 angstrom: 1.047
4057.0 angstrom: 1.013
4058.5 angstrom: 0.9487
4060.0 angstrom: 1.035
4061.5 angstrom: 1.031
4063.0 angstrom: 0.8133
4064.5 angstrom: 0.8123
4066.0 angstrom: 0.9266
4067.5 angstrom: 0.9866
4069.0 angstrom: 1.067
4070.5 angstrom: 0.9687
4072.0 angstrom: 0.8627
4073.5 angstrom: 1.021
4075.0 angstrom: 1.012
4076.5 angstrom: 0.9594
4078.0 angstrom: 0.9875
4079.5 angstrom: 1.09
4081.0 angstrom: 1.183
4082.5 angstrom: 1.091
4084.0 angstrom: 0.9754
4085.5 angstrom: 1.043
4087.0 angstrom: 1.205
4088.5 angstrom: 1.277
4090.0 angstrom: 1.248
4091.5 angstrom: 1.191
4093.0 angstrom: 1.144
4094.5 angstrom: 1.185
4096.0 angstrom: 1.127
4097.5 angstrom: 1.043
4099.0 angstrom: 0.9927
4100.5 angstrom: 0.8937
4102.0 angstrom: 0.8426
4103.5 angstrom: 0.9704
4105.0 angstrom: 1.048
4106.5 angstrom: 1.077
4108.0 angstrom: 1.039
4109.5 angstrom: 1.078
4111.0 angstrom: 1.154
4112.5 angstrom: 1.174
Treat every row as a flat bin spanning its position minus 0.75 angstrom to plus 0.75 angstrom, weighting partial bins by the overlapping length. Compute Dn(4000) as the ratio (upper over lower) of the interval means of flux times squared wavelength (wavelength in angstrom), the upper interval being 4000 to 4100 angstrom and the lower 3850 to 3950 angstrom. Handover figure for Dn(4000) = 1.89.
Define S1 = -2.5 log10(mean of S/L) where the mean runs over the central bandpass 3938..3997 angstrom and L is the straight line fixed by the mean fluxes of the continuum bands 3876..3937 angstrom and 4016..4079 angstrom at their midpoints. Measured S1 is 0.15 mag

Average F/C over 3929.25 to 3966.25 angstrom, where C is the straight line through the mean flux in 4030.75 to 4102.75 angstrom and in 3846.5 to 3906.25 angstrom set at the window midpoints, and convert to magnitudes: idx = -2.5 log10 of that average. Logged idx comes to 0.49 mag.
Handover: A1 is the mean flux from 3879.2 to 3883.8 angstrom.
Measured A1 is 0.601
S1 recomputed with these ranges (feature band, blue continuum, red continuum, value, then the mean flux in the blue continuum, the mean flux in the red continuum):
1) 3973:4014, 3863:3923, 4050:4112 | -0.10 mag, 0.663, 1.04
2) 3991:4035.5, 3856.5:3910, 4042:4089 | -0.15 mag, 0.624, 0.997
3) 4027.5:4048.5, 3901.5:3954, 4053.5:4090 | -0.06 mag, 0.569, 1.02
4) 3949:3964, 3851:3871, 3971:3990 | 0.22 mag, 0.619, 0.826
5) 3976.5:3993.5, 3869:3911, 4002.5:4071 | -0.09 mag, 0.634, 1.01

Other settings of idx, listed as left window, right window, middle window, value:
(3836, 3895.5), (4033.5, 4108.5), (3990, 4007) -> -0.130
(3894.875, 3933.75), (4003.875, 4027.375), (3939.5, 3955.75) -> 0.218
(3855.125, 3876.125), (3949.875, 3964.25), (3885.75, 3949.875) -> 0.069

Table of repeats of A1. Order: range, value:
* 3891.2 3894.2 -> 0.81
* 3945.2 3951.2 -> 0.675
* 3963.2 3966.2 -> 0.364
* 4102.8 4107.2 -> 1.03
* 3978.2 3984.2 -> 0.907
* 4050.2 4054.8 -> 1.05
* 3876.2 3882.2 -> 0.568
